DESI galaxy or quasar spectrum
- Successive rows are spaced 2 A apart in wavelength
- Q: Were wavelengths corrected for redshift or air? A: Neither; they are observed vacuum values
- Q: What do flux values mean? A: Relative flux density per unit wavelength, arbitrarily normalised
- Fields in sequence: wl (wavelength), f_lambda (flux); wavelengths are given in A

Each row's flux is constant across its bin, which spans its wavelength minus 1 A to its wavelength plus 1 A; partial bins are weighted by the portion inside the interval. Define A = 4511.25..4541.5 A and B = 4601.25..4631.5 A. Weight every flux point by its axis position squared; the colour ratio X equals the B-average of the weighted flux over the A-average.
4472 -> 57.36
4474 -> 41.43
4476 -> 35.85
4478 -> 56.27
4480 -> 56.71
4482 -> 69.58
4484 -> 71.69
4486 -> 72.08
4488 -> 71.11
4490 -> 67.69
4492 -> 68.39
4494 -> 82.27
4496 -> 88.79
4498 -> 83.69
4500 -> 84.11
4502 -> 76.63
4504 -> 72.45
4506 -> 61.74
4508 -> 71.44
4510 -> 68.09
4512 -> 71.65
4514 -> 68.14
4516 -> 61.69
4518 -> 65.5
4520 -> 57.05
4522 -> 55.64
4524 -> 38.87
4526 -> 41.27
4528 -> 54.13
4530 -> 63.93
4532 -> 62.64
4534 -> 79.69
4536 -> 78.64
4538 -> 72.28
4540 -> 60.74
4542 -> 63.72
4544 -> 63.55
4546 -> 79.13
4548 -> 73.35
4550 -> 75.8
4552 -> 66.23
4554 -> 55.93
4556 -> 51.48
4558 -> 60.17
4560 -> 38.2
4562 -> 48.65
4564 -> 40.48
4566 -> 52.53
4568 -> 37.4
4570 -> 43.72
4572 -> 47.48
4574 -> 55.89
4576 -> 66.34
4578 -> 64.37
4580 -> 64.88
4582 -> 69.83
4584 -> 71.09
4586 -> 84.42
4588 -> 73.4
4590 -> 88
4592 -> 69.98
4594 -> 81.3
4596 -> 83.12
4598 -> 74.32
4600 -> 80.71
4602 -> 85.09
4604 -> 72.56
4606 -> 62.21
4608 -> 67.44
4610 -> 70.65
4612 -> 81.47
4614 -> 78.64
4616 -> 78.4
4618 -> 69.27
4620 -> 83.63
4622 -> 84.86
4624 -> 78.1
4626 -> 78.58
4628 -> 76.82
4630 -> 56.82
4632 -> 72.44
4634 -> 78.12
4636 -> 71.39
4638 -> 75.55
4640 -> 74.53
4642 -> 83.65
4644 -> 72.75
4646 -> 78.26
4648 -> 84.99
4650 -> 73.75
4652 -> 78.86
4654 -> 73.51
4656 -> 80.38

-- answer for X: 1.3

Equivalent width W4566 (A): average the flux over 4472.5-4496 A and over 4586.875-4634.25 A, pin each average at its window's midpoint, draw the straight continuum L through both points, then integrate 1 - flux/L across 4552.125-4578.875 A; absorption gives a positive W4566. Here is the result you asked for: 7.59 A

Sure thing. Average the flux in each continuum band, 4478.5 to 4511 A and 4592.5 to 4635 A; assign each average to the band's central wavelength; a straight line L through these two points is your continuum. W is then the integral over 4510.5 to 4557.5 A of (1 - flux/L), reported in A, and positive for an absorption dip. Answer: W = 6.5 A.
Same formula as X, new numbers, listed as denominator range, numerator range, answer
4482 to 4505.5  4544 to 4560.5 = 0.86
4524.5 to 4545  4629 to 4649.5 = 1.23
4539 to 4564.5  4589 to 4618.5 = 1.30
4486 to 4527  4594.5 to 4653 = 1.18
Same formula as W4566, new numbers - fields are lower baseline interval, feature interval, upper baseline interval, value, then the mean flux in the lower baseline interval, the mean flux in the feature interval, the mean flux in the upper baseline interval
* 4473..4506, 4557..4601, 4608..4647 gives 5.9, 68.5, 63.5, 75.8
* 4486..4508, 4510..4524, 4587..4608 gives 2.5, 75.3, 61.9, 76.6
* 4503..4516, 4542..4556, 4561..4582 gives -2.1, 68.4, 67.4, 53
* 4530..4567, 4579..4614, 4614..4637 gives -2.4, 62.4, 75.4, 75.5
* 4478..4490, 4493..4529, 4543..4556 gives 0.3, 67.2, 66.8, 67.7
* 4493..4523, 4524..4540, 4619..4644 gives 2.1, 71.3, 62.8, 76.1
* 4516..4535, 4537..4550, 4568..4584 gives -2.5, 57.8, 69.3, 58.3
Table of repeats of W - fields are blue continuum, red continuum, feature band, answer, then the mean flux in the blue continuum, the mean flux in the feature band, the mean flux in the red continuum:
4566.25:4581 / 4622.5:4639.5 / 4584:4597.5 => -4.3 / 54.2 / 79.2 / 73.8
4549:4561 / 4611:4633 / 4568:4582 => 1.5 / 58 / 56.6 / 76.3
